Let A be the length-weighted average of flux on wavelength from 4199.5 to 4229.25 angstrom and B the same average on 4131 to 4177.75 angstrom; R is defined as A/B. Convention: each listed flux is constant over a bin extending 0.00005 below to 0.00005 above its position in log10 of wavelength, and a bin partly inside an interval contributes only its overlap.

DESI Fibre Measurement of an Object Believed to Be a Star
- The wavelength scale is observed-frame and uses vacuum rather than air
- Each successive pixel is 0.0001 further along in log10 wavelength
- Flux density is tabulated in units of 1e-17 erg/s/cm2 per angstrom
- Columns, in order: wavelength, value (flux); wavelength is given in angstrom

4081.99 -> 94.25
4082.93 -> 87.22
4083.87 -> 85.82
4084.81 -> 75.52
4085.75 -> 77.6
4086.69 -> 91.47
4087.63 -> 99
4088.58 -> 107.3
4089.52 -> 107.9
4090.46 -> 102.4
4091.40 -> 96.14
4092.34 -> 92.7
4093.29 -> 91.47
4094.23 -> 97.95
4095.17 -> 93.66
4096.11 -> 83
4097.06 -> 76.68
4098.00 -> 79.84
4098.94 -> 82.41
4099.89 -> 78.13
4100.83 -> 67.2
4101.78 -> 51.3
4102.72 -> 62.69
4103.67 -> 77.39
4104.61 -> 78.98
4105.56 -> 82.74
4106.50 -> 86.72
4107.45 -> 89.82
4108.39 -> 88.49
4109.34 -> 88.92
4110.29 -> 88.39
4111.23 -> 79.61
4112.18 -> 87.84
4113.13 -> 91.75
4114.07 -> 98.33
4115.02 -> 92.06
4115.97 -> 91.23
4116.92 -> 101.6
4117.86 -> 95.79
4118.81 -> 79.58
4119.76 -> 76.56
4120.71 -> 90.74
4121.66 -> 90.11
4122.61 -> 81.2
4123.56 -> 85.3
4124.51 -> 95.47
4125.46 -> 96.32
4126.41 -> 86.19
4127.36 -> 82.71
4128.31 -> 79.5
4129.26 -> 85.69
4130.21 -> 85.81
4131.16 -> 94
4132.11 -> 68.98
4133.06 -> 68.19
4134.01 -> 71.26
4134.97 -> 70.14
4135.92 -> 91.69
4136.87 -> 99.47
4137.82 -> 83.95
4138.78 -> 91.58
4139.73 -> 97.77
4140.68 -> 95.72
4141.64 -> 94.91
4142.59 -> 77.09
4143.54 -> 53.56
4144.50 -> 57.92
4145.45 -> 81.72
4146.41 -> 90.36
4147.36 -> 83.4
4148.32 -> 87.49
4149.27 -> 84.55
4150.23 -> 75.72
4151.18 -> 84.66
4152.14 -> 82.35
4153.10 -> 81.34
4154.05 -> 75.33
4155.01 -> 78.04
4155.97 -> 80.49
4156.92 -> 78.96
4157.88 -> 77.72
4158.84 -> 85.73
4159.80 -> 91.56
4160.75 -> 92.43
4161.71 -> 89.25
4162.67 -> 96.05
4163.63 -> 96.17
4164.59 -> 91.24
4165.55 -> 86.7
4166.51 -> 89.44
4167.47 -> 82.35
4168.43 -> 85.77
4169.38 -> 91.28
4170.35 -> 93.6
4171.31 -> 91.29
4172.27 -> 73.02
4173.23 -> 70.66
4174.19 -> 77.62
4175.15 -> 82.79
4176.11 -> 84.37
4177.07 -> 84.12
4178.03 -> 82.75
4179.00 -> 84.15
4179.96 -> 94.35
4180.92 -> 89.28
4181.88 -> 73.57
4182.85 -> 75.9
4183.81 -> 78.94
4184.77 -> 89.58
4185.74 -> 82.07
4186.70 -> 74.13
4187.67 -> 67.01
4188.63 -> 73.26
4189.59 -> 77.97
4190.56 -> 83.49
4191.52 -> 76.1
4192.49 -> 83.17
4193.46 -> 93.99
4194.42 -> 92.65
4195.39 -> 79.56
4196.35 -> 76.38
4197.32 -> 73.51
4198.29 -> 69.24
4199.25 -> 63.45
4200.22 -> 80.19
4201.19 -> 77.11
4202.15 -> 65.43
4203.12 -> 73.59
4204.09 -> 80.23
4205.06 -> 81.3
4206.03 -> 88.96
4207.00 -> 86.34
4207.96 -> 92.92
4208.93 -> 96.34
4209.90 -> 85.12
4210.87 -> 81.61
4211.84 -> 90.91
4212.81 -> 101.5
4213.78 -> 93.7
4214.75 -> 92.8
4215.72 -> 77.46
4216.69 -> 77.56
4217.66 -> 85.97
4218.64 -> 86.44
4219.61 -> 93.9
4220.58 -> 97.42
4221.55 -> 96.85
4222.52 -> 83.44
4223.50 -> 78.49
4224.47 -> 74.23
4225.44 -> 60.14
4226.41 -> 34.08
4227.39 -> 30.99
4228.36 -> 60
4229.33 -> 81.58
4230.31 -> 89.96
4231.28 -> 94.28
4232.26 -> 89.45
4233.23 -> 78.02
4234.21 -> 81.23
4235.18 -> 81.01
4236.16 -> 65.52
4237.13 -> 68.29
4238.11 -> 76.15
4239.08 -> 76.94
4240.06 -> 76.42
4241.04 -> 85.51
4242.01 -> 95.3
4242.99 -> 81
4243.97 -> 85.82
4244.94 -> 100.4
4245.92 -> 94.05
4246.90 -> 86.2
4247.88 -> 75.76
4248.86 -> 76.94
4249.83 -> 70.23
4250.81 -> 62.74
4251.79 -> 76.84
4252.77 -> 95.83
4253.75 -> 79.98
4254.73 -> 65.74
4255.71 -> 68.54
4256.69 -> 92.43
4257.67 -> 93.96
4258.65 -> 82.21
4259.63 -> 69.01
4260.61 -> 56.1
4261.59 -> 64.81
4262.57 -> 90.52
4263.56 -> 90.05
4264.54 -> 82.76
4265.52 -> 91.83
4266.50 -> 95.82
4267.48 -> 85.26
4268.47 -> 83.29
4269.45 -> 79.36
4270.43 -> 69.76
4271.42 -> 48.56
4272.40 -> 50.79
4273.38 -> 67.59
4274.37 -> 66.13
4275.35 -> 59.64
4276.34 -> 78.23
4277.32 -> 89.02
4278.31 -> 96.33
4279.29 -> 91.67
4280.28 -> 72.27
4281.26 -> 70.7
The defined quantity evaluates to 0.96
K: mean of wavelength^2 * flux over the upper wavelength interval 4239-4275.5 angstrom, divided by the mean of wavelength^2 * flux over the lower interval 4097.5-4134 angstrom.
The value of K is 1.00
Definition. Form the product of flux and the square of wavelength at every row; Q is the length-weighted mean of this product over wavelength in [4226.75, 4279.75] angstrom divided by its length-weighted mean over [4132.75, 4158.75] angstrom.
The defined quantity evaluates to 1.0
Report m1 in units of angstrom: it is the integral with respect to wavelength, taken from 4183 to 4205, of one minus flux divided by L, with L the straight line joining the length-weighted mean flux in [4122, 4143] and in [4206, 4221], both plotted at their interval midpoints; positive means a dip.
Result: 2.6 angstrom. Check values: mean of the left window 85.7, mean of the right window 89.3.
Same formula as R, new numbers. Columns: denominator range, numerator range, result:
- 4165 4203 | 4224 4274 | 0.95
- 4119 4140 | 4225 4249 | 0.91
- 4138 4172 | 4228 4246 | 0.97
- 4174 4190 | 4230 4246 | 1.03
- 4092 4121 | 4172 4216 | 0.97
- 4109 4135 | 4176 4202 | 0.93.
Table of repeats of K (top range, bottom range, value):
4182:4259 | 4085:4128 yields 0.97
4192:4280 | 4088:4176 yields 0.98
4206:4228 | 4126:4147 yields 1.03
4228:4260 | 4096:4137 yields 1.03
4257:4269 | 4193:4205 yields 1.10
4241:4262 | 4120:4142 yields 0.98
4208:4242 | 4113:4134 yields 0.97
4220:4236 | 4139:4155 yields 0.96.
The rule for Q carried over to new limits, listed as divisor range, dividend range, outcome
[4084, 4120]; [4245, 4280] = 0.97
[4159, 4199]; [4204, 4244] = 1.00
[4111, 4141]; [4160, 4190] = 0.99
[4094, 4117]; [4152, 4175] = 1.05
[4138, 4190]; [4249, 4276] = 0.95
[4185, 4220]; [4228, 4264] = 0.99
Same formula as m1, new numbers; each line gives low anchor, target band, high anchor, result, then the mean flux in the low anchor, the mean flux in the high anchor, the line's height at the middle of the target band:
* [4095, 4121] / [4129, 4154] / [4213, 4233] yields 0.0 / 83.5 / 79.3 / 82.2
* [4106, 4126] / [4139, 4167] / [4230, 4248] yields 1.1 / 89.3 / 83.3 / 87.5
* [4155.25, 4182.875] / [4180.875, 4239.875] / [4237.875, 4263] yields 2.2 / 85.3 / 80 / 82.6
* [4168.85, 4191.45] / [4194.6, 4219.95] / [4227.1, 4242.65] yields -1.1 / 81.5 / 77.6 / 79.5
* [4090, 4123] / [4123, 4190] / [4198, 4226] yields 0.9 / 85.5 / 83.2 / 84.4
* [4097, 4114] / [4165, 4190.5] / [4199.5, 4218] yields 0.3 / 80.5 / 84.4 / 83.2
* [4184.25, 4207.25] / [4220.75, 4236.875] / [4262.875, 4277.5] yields 0.7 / 78.6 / 75.8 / 77.3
